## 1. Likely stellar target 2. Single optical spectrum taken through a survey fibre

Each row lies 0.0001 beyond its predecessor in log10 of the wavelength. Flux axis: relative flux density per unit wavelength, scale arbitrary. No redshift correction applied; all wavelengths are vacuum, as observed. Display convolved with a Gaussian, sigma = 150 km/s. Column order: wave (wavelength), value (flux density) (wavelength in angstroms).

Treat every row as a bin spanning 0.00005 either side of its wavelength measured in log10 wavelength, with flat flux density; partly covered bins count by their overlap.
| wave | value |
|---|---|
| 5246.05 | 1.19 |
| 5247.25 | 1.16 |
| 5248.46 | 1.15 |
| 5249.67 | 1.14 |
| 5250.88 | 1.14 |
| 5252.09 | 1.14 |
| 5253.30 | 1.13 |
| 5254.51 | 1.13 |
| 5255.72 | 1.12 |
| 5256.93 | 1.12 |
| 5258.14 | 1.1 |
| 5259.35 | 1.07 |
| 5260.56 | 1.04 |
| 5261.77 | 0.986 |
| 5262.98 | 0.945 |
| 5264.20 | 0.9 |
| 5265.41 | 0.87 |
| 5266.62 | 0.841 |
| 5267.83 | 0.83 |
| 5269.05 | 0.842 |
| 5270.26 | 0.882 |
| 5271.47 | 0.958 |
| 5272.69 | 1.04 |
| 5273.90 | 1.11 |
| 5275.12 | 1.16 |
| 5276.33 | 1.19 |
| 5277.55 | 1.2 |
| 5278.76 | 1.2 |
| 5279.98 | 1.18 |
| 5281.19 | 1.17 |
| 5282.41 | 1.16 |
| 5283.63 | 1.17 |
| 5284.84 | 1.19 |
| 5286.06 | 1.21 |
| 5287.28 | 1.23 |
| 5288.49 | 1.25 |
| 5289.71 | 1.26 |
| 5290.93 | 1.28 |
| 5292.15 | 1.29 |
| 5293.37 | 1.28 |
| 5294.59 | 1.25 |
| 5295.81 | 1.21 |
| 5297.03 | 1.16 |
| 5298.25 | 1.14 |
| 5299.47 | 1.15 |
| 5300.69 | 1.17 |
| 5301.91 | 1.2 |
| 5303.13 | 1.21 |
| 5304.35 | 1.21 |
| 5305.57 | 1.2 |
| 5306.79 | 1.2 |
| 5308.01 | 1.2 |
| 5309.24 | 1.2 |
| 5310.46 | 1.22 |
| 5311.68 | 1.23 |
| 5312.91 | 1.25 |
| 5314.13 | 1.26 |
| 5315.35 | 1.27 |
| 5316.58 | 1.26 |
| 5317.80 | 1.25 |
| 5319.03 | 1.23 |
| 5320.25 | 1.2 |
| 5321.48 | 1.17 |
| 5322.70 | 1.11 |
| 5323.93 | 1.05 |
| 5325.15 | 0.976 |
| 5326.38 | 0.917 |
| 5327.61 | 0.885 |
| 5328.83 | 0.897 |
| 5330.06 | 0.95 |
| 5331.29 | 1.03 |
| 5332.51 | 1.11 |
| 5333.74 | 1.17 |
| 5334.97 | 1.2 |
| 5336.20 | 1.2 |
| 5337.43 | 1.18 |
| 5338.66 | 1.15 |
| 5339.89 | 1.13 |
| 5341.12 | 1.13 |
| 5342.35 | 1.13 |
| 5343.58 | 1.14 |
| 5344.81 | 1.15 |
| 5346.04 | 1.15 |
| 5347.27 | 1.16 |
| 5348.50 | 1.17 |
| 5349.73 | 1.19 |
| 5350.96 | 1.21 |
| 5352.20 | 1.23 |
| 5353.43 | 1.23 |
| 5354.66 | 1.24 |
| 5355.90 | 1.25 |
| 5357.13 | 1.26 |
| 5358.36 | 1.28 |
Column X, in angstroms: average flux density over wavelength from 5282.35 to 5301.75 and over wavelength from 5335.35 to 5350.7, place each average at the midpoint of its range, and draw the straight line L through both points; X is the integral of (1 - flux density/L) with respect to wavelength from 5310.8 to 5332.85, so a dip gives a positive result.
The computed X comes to 1.3 angstroms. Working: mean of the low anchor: 1.21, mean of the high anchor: 1.16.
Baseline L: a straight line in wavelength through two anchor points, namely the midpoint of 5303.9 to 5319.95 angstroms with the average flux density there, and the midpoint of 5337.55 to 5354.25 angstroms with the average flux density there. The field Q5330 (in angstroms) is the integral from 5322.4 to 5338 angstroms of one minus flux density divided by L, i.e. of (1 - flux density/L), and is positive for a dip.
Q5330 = 1.90 angstroms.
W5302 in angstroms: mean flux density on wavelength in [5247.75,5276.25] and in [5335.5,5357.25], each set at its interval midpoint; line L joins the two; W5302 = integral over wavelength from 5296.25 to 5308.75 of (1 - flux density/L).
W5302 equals -0.92 angstroms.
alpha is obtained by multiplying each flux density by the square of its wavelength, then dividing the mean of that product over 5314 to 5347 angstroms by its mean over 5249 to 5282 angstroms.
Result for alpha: 1.1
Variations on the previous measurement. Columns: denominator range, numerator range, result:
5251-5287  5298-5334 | 1.09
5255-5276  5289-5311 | 1.24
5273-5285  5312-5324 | 1.05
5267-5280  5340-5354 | 1.15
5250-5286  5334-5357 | 1.14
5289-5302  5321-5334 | 0.85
